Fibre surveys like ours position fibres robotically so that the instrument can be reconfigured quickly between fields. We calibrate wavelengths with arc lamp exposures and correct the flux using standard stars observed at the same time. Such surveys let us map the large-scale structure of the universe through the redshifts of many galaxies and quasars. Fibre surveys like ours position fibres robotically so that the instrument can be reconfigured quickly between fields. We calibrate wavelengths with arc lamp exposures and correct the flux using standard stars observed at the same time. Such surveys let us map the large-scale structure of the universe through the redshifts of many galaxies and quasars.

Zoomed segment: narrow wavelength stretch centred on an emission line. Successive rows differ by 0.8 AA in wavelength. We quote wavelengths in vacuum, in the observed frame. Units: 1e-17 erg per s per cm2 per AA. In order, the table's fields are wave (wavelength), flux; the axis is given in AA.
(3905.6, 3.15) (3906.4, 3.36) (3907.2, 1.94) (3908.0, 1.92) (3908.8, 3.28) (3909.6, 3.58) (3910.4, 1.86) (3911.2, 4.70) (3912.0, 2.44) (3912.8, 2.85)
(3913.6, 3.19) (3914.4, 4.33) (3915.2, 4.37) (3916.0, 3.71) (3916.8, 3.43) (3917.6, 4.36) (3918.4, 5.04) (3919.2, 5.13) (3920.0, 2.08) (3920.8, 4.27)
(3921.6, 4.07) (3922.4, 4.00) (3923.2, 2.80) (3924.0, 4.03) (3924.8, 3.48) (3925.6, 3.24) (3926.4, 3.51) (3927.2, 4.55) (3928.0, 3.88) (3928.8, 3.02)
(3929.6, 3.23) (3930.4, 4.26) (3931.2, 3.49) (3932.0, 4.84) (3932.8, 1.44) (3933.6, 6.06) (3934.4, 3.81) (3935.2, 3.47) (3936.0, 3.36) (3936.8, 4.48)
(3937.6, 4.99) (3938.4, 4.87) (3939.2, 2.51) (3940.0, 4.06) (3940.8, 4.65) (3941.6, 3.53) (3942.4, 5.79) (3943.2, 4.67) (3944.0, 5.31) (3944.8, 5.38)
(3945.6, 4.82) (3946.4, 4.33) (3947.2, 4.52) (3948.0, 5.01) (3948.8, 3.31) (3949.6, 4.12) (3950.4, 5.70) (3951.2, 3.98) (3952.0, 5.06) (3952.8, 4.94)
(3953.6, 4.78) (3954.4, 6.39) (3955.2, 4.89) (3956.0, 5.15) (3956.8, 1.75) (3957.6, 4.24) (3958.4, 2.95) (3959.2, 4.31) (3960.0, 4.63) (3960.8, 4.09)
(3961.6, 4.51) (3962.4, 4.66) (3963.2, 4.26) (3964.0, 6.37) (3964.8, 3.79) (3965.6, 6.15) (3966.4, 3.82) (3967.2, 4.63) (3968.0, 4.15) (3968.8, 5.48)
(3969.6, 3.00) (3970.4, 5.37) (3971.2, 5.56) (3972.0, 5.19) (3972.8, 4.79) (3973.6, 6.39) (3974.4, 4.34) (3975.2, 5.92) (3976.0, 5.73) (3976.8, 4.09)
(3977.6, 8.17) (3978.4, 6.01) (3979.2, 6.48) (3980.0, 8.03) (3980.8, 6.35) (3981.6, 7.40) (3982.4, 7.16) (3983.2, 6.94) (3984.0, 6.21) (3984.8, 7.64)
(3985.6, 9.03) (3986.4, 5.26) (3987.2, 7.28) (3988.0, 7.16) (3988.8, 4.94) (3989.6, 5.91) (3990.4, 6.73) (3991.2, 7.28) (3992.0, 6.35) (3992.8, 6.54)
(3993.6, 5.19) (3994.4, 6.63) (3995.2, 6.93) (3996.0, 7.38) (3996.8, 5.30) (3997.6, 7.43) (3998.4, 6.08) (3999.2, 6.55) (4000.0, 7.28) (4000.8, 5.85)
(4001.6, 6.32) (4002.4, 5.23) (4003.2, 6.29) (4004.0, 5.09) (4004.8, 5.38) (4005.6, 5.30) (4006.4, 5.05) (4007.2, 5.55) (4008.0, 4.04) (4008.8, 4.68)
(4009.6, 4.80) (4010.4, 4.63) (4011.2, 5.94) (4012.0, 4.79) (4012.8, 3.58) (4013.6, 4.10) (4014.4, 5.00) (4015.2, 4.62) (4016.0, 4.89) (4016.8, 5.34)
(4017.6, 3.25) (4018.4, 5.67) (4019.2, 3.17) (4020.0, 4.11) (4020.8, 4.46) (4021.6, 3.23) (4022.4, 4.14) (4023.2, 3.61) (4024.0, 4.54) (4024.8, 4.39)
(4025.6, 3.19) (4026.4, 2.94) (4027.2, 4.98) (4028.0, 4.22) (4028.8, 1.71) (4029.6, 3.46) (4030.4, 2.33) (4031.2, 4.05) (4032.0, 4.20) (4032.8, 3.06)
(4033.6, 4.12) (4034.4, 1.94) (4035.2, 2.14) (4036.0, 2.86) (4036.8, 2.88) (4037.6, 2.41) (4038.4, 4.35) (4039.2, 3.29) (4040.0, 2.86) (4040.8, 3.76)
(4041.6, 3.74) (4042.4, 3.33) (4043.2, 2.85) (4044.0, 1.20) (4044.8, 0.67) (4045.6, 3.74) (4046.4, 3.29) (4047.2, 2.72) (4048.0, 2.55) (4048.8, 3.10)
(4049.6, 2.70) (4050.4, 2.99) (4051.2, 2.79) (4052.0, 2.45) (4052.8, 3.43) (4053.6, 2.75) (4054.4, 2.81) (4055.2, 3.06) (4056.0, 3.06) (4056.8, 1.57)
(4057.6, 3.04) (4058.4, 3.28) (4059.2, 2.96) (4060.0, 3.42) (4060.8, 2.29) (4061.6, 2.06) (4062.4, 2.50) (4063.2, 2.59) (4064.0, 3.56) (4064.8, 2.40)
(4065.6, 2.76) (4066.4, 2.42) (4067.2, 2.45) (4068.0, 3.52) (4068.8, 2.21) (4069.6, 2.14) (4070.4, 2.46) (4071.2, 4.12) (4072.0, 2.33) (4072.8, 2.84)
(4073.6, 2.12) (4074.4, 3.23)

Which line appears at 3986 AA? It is C IV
